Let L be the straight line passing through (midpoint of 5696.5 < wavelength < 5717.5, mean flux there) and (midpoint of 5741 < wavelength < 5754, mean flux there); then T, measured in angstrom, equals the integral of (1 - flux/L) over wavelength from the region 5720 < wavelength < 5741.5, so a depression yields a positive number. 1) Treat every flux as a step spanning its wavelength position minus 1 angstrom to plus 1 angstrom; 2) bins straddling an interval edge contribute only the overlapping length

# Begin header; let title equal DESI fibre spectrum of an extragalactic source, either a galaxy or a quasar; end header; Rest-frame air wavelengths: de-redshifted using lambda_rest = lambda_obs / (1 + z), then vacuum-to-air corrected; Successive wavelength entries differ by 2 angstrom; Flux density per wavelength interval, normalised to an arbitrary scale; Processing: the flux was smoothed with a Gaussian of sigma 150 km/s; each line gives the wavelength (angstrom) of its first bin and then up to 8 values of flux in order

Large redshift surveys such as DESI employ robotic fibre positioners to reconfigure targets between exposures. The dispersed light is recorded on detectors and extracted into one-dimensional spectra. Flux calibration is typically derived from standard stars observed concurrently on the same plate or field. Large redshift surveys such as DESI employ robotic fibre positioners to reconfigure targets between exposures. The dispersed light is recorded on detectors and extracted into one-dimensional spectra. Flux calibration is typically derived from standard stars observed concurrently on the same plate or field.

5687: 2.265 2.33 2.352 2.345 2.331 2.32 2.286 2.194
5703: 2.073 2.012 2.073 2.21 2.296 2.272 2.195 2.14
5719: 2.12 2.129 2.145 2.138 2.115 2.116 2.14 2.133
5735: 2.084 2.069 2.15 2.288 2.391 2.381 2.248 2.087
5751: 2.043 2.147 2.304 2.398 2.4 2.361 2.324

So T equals 0.72 angstrom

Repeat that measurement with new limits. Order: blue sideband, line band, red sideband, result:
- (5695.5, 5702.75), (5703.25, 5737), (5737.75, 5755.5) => 1.5 angstrom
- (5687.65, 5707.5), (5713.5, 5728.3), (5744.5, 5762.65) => 0.7 angstrom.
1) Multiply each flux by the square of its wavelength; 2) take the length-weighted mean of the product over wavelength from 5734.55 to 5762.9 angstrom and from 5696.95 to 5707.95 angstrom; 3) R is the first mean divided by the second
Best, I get 1.06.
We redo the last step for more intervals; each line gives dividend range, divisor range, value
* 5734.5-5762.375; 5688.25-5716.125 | 1.02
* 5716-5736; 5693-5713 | 0.97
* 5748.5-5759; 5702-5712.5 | 1.05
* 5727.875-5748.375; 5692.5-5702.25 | 0.97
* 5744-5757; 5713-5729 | 1.04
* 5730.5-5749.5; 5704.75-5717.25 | 1.02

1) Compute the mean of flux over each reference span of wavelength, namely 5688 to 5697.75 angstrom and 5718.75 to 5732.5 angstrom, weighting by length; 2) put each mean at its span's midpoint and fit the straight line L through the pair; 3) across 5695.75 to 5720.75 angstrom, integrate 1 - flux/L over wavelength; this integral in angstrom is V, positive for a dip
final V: 0.6 angstrom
